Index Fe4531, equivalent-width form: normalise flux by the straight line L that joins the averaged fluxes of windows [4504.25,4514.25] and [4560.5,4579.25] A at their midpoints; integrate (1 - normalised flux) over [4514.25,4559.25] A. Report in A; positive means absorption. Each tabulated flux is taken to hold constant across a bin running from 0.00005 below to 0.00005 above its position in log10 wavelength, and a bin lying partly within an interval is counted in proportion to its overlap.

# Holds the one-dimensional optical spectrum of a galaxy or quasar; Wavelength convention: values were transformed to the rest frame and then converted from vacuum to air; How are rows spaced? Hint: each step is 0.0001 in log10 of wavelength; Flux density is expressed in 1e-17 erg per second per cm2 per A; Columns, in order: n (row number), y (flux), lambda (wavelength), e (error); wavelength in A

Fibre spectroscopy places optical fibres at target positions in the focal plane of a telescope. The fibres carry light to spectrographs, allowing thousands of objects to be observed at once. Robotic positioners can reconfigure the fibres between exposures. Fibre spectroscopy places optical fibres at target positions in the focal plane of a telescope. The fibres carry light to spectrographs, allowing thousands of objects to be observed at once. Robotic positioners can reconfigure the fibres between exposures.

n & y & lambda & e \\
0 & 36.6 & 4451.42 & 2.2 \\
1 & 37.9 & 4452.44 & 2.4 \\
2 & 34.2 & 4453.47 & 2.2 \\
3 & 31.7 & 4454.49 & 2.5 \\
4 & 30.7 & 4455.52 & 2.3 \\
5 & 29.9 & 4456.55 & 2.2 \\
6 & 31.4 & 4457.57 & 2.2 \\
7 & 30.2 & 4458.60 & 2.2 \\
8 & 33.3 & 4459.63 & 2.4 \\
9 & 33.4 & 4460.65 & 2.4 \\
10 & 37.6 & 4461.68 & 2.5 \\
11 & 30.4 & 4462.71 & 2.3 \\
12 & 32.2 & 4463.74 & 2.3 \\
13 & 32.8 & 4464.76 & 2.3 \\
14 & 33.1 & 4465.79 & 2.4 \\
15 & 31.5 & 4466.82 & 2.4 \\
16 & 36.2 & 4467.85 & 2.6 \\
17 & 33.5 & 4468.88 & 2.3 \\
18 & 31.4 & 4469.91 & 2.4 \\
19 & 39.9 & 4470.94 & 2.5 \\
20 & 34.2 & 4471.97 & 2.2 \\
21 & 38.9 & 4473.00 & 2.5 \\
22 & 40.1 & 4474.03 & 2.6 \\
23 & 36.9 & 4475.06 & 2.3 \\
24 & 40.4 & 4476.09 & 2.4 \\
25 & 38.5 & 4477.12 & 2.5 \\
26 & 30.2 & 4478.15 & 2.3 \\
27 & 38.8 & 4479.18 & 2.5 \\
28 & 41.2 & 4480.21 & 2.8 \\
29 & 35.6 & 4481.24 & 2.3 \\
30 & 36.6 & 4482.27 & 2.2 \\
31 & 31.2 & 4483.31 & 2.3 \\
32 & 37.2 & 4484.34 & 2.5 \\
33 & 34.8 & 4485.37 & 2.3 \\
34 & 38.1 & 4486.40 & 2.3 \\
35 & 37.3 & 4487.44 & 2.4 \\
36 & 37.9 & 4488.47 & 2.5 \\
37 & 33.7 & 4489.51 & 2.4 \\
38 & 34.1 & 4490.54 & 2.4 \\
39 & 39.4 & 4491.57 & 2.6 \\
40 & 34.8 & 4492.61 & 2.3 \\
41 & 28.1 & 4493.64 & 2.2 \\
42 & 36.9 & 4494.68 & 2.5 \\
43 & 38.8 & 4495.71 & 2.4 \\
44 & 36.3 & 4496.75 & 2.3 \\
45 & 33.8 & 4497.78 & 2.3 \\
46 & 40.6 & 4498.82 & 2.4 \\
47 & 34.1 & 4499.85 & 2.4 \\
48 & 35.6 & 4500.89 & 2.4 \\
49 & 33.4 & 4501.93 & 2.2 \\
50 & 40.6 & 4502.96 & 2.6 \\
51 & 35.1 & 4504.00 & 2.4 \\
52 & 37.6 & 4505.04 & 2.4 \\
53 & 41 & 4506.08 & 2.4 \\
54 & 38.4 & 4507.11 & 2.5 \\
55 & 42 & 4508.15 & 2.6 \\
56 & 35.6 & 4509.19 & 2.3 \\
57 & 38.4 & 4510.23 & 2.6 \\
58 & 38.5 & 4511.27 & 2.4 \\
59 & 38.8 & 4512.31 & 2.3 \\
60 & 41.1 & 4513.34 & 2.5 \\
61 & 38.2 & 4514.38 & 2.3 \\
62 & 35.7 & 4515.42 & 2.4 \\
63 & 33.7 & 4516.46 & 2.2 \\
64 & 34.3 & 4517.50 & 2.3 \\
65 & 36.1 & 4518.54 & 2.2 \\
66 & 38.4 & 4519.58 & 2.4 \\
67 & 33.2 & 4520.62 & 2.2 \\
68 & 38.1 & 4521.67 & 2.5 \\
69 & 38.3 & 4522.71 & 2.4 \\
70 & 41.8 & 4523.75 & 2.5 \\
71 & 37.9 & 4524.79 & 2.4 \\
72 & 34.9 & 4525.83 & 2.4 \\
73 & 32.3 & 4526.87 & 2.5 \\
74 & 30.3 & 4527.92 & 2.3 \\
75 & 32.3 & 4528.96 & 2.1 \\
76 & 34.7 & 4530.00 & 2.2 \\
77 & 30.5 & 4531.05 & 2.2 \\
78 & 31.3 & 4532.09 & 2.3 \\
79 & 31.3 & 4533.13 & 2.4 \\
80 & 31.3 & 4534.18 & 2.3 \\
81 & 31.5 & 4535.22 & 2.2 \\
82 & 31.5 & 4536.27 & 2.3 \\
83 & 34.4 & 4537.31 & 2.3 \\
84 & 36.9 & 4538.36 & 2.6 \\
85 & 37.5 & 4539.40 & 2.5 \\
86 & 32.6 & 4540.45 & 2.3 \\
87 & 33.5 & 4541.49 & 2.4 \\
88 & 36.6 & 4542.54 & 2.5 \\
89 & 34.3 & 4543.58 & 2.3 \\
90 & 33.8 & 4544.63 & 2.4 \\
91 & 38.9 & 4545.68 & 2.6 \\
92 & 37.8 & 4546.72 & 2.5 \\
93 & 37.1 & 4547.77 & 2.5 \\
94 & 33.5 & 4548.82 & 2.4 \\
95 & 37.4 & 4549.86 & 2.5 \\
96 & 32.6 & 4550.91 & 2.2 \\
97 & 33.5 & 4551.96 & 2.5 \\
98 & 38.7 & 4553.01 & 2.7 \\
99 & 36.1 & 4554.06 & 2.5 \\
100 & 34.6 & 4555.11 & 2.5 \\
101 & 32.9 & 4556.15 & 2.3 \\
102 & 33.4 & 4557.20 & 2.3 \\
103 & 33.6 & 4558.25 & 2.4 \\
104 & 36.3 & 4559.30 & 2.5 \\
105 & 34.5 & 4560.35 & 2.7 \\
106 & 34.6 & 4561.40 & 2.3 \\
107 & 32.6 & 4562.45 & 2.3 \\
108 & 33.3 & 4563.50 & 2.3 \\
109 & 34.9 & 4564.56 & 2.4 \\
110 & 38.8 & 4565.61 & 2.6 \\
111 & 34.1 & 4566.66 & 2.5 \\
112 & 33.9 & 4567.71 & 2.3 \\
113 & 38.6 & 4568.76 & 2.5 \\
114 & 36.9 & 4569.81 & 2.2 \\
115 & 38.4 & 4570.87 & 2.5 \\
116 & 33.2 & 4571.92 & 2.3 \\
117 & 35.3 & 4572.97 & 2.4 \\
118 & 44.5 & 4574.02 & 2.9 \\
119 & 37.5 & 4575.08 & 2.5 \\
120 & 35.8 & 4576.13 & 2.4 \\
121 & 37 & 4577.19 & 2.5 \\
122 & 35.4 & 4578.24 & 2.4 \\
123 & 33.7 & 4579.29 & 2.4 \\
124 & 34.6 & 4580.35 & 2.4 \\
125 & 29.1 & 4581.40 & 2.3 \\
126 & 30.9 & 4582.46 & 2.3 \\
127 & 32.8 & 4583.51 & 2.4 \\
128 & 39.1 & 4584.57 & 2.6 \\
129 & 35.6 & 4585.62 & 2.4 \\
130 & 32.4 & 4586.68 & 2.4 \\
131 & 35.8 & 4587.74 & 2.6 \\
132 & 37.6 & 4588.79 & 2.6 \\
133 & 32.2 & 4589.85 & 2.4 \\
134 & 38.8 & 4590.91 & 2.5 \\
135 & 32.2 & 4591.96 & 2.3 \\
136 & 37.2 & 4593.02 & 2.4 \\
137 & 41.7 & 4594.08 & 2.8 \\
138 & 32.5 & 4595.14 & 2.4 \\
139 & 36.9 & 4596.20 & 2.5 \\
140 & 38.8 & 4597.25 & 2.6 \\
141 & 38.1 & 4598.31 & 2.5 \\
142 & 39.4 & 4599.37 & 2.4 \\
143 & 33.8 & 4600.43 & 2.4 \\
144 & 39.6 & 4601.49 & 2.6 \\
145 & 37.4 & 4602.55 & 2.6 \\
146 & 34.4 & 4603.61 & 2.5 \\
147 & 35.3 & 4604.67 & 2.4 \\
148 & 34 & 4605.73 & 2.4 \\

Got 3.4 A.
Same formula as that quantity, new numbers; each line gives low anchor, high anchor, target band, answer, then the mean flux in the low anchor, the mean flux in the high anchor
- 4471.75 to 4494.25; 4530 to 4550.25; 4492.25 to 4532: -1.1 A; 36.3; 34.3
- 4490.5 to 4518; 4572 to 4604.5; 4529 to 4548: 1.3 A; 36.9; 36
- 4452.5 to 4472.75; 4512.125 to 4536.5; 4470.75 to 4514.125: -3.8 A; 33.2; 34.9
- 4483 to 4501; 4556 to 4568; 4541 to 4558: -0.3 A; 35.8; 34.5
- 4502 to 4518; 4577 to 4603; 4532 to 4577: 1.8 A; 37.8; 35.7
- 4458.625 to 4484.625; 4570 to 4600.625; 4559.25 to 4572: 0.1 A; 35.3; 35.9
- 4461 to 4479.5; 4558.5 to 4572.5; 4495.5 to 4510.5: -0.9 A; 35.3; 35.4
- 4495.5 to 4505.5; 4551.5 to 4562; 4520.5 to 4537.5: 0.9 A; 36.5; 34.8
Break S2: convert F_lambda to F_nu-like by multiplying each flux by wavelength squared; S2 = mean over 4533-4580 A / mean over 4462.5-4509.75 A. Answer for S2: 1.01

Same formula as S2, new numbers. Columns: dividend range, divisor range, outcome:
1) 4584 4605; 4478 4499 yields 1.06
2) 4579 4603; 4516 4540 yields 1.07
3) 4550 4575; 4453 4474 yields 1.11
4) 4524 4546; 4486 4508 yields 0.94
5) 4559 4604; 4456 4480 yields 1.09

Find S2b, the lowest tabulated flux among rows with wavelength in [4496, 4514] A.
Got 33.4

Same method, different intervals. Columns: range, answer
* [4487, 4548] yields 28.1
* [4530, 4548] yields 30.5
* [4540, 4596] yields 29.1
